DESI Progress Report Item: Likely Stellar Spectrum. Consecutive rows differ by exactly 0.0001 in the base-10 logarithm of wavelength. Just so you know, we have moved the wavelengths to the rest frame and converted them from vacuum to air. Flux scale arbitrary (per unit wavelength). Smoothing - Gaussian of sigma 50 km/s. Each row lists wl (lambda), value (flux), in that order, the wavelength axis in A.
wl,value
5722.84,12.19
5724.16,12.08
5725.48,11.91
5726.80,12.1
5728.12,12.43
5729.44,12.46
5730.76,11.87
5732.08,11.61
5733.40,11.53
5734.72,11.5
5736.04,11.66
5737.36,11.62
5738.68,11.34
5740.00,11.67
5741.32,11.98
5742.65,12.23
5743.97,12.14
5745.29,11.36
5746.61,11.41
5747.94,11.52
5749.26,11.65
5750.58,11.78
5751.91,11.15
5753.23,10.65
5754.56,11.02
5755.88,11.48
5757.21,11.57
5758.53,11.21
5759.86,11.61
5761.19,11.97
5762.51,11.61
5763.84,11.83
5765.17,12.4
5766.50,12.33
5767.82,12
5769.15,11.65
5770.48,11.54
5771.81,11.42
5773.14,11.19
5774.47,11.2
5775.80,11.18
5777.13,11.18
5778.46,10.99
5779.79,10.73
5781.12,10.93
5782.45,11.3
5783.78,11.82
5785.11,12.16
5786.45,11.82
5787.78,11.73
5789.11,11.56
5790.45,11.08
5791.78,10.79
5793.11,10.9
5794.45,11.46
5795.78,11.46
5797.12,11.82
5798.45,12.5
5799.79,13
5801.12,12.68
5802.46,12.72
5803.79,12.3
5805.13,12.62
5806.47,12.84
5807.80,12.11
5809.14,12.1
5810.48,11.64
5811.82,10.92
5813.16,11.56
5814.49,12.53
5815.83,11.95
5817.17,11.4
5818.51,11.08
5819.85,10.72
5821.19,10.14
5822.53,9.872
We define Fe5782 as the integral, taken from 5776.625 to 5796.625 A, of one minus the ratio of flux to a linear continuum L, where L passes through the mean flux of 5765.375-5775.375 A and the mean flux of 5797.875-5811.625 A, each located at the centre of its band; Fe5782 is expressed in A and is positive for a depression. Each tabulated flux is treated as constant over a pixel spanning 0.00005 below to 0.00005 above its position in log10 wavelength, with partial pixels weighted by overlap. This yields 1.1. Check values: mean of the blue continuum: 11.6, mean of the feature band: 11.3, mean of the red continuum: 12.4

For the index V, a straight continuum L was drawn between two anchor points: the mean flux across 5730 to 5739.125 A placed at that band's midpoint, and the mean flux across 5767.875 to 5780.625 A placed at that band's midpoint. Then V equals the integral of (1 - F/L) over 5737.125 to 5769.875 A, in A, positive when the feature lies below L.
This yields -0.6 A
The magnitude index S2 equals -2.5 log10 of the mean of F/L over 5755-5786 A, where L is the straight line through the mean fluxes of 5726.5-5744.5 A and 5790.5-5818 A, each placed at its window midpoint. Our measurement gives 0.03 mag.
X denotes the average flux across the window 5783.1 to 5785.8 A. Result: 12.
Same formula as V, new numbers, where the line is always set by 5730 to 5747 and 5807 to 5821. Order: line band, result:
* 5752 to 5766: 0.16 A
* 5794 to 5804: -0.57 A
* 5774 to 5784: 0.42 A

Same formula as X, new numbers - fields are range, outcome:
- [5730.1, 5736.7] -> 11.6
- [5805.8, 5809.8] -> 12.4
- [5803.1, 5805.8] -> 12.5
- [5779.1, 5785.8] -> 11.4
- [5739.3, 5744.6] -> 12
